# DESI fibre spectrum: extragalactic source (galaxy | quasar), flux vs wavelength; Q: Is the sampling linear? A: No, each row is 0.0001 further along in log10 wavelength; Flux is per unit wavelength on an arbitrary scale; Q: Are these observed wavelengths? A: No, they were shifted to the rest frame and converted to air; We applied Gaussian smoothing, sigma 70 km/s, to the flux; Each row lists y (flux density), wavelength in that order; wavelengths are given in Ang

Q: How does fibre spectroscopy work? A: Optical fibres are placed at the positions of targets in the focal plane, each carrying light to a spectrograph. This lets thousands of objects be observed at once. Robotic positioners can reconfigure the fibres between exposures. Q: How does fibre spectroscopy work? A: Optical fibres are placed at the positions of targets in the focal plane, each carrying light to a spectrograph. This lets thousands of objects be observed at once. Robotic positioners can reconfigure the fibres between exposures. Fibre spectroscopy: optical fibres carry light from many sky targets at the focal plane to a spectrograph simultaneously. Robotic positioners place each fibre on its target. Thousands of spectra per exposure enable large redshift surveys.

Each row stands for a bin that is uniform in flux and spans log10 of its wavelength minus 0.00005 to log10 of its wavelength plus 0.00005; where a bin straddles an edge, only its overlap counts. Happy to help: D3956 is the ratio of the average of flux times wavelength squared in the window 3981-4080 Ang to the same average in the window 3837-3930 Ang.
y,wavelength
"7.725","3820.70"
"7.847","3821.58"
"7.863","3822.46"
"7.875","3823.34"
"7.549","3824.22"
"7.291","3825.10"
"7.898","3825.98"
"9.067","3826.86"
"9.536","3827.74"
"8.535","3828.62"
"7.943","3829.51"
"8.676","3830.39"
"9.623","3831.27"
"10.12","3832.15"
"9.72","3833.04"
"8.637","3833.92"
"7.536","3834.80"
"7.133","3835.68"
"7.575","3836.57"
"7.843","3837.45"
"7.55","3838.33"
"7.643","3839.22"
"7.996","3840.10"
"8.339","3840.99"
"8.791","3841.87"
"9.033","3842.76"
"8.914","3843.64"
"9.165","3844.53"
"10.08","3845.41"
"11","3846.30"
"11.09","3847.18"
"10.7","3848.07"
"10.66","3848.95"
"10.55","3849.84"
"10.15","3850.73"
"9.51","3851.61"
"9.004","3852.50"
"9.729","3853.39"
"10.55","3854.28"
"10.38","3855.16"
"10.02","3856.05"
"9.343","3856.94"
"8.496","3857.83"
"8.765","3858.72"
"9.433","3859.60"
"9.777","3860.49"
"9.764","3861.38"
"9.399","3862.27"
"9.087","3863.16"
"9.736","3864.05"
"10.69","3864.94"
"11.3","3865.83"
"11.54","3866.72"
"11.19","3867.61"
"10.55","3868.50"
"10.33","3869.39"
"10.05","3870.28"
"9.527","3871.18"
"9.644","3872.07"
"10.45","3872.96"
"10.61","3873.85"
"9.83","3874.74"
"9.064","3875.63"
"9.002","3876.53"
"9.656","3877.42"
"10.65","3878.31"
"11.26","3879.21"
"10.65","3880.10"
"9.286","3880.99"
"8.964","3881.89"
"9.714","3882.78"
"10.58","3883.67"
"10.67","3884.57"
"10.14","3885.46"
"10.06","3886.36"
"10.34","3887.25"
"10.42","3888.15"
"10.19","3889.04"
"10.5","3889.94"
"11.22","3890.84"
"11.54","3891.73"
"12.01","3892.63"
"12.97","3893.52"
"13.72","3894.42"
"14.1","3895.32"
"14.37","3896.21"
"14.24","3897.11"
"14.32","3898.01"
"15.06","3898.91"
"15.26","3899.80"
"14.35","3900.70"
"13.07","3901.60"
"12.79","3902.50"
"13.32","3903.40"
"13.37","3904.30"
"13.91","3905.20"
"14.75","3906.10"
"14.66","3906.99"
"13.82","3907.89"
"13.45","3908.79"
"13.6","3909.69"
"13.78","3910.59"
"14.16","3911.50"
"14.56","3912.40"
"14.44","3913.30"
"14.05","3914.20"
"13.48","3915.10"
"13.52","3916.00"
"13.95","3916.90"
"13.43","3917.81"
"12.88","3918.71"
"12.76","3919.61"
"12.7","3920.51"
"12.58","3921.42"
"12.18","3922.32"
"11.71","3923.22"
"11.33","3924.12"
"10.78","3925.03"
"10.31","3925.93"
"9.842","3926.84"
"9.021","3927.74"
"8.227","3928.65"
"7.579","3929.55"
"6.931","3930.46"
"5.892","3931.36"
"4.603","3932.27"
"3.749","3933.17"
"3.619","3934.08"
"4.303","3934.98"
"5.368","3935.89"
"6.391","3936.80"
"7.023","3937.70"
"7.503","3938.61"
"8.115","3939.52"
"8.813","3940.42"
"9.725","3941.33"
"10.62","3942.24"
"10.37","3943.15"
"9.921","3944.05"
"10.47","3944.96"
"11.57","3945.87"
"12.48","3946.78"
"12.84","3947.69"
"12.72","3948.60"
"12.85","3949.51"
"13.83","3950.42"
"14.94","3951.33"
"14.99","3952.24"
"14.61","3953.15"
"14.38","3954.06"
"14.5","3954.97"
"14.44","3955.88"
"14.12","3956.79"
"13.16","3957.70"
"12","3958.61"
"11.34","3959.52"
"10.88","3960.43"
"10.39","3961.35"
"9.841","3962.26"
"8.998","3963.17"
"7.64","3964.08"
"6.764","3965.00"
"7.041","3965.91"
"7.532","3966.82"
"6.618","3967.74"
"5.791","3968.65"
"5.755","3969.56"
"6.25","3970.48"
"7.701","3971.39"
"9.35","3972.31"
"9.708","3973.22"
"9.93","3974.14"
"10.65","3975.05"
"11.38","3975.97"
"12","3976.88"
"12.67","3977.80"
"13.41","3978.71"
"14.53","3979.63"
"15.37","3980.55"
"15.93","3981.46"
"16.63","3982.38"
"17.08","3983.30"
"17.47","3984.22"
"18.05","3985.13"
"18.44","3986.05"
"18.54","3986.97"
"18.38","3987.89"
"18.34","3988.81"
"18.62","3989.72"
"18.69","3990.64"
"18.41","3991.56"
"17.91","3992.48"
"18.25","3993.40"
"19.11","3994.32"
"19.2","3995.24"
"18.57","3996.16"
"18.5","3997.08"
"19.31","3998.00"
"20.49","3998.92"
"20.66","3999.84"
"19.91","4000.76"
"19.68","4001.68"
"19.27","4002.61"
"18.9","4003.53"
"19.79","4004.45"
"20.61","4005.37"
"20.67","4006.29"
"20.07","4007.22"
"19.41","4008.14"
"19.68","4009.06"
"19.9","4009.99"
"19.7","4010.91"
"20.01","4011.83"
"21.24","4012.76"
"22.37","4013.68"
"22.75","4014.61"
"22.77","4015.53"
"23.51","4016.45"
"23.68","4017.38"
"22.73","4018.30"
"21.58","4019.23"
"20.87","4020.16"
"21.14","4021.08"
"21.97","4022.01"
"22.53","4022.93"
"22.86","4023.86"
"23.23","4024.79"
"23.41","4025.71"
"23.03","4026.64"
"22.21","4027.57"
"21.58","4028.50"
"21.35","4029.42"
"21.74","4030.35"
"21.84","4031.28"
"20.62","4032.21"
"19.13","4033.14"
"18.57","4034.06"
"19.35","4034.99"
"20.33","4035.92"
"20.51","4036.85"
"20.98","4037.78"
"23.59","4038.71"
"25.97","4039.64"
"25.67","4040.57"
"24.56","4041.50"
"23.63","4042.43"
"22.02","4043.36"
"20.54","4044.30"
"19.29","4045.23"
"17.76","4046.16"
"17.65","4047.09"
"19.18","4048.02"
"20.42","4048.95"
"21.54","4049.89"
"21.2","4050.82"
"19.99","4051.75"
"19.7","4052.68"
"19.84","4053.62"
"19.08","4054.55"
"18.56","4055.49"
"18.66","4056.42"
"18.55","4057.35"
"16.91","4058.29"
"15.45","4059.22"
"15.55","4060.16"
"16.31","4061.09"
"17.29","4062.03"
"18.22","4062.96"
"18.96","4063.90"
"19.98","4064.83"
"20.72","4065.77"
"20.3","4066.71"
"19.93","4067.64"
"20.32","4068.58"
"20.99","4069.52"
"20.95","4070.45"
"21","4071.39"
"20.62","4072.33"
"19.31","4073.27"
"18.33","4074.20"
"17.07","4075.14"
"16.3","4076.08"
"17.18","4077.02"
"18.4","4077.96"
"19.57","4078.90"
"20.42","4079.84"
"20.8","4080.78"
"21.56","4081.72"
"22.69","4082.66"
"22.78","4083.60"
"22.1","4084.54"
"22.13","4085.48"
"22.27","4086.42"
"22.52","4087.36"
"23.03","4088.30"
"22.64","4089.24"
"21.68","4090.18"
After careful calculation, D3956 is 1.9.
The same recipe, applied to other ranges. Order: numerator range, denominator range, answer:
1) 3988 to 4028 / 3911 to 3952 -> 2.05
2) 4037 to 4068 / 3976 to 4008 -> 1.14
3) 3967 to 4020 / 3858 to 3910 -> 1.59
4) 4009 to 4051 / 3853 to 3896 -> 2.24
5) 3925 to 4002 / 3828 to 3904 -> 1.25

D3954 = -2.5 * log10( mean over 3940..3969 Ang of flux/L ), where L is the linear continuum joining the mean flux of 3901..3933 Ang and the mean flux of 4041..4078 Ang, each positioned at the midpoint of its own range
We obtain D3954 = 0.236 mag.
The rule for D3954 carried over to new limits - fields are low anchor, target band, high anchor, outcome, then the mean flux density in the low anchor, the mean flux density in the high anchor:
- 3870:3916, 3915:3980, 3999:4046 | 0.476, 12.1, 21.4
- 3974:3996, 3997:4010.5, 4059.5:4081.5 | -0.171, 16.3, 19.1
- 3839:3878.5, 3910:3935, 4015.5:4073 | 0.244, 9.81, 20.7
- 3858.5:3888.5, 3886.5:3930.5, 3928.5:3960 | -0.239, 10.1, 10.1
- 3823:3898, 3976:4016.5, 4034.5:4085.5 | -0.111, 9.89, 20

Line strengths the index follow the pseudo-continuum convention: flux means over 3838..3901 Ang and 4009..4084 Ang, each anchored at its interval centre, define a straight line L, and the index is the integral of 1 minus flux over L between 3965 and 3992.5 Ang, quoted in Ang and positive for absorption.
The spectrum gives 6.1 Ang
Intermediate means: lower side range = 10.5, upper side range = 20.5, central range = 13.1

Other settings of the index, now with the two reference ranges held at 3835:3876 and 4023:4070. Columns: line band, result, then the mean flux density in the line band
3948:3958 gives 0.71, 14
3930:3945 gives 7.48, 7.17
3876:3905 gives -0.49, 11.8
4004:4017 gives -1.80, 20.9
